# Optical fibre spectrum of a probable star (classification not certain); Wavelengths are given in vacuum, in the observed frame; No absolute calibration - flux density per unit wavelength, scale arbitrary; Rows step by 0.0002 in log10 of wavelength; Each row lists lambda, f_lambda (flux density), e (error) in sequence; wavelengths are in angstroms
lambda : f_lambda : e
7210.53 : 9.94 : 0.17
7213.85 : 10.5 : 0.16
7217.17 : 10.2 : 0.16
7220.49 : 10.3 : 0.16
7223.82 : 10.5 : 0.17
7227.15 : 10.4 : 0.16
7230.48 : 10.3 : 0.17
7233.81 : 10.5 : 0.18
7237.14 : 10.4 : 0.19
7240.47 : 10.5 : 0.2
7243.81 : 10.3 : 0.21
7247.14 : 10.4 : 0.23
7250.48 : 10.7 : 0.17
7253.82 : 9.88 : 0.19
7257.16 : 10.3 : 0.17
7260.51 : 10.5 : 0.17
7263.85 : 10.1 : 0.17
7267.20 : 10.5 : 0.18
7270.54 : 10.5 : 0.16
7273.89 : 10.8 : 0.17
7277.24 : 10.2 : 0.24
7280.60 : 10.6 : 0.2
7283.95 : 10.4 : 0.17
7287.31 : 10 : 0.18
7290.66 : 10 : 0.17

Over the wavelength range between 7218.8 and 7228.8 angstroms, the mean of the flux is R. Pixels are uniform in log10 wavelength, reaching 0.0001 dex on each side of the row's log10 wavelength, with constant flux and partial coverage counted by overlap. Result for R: 10.4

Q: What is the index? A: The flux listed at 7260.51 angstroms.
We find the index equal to 10.5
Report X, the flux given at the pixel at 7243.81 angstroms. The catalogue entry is 10.3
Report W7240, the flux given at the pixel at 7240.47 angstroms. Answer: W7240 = 10.5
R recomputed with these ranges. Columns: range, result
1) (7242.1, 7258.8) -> 10.3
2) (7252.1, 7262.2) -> 10.2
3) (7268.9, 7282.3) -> 10.5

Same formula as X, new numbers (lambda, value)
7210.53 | 9.94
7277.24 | 10.2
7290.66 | 10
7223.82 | 10.5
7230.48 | 10.3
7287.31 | 10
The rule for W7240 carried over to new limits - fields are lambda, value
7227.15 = 10.4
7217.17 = 10.2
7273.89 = 10.8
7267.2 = 10.5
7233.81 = 10.5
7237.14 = 10.4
